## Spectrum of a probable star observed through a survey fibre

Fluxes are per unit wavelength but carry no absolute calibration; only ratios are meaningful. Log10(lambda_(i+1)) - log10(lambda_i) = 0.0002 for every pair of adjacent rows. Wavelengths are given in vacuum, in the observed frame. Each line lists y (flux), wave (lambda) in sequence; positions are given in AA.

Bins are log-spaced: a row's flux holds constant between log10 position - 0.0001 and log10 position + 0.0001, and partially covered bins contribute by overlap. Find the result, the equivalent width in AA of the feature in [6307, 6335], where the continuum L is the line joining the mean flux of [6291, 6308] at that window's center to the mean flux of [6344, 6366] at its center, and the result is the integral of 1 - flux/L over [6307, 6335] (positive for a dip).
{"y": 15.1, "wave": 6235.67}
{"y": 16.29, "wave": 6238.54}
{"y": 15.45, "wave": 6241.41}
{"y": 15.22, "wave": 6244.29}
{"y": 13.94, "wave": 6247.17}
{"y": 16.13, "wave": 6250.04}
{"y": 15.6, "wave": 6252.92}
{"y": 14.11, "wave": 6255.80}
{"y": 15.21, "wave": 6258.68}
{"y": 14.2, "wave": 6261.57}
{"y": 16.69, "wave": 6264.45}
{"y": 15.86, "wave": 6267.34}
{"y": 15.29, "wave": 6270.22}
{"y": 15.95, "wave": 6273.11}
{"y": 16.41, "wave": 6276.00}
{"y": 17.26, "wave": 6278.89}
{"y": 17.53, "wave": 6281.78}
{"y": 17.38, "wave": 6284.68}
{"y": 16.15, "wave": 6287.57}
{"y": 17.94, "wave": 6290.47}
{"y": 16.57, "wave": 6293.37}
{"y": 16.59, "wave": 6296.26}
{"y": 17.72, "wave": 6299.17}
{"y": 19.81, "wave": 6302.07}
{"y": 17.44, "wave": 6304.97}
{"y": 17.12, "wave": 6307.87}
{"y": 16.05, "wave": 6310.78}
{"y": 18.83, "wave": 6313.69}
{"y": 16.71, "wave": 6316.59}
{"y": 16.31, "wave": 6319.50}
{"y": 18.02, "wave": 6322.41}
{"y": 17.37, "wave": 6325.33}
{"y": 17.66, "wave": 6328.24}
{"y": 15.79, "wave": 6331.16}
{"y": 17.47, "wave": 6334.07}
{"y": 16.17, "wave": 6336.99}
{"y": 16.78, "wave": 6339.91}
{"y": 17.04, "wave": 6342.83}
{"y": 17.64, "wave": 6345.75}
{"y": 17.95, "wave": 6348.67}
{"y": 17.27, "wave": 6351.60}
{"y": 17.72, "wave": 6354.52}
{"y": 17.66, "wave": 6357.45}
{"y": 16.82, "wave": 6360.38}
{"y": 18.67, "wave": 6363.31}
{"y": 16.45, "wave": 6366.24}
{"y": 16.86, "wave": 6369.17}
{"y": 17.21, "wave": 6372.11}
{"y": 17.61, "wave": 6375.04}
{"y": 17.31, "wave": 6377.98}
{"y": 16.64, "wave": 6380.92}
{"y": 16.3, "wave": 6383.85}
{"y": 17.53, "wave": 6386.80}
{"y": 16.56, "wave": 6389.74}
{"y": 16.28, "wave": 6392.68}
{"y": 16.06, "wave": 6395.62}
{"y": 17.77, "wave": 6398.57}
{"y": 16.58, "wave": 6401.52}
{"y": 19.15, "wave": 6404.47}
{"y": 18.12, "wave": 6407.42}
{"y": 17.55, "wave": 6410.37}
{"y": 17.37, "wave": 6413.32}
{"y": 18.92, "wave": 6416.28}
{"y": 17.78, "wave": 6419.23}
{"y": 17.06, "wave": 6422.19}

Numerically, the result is 0.8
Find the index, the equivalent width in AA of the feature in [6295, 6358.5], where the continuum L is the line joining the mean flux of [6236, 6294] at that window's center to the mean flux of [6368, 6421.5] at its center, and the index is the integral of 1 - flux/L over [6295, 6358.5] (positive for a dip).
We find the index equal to -2.8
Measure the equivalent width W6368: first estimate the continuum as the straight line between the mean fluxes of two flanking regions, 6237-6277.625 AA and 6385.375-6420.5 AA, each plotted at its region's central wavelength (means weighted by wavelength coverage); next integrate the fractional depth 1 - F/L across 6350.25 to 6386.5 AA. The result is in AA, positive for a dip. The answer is -0.5 AA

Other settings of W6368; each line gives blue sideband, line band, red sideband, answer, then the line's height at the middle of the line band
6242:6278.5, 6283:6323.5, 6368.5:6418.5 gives -3.3 AA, 16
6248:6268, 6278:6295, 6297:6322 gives -0.6 AA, 16.5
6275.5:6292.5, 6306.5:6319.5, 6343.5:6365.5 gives 0.2 AA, 17.3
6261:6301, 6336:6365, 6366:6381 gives -0.7 AA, 17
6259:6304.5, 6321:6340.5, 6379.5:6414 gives -0.2 AA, 16.9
